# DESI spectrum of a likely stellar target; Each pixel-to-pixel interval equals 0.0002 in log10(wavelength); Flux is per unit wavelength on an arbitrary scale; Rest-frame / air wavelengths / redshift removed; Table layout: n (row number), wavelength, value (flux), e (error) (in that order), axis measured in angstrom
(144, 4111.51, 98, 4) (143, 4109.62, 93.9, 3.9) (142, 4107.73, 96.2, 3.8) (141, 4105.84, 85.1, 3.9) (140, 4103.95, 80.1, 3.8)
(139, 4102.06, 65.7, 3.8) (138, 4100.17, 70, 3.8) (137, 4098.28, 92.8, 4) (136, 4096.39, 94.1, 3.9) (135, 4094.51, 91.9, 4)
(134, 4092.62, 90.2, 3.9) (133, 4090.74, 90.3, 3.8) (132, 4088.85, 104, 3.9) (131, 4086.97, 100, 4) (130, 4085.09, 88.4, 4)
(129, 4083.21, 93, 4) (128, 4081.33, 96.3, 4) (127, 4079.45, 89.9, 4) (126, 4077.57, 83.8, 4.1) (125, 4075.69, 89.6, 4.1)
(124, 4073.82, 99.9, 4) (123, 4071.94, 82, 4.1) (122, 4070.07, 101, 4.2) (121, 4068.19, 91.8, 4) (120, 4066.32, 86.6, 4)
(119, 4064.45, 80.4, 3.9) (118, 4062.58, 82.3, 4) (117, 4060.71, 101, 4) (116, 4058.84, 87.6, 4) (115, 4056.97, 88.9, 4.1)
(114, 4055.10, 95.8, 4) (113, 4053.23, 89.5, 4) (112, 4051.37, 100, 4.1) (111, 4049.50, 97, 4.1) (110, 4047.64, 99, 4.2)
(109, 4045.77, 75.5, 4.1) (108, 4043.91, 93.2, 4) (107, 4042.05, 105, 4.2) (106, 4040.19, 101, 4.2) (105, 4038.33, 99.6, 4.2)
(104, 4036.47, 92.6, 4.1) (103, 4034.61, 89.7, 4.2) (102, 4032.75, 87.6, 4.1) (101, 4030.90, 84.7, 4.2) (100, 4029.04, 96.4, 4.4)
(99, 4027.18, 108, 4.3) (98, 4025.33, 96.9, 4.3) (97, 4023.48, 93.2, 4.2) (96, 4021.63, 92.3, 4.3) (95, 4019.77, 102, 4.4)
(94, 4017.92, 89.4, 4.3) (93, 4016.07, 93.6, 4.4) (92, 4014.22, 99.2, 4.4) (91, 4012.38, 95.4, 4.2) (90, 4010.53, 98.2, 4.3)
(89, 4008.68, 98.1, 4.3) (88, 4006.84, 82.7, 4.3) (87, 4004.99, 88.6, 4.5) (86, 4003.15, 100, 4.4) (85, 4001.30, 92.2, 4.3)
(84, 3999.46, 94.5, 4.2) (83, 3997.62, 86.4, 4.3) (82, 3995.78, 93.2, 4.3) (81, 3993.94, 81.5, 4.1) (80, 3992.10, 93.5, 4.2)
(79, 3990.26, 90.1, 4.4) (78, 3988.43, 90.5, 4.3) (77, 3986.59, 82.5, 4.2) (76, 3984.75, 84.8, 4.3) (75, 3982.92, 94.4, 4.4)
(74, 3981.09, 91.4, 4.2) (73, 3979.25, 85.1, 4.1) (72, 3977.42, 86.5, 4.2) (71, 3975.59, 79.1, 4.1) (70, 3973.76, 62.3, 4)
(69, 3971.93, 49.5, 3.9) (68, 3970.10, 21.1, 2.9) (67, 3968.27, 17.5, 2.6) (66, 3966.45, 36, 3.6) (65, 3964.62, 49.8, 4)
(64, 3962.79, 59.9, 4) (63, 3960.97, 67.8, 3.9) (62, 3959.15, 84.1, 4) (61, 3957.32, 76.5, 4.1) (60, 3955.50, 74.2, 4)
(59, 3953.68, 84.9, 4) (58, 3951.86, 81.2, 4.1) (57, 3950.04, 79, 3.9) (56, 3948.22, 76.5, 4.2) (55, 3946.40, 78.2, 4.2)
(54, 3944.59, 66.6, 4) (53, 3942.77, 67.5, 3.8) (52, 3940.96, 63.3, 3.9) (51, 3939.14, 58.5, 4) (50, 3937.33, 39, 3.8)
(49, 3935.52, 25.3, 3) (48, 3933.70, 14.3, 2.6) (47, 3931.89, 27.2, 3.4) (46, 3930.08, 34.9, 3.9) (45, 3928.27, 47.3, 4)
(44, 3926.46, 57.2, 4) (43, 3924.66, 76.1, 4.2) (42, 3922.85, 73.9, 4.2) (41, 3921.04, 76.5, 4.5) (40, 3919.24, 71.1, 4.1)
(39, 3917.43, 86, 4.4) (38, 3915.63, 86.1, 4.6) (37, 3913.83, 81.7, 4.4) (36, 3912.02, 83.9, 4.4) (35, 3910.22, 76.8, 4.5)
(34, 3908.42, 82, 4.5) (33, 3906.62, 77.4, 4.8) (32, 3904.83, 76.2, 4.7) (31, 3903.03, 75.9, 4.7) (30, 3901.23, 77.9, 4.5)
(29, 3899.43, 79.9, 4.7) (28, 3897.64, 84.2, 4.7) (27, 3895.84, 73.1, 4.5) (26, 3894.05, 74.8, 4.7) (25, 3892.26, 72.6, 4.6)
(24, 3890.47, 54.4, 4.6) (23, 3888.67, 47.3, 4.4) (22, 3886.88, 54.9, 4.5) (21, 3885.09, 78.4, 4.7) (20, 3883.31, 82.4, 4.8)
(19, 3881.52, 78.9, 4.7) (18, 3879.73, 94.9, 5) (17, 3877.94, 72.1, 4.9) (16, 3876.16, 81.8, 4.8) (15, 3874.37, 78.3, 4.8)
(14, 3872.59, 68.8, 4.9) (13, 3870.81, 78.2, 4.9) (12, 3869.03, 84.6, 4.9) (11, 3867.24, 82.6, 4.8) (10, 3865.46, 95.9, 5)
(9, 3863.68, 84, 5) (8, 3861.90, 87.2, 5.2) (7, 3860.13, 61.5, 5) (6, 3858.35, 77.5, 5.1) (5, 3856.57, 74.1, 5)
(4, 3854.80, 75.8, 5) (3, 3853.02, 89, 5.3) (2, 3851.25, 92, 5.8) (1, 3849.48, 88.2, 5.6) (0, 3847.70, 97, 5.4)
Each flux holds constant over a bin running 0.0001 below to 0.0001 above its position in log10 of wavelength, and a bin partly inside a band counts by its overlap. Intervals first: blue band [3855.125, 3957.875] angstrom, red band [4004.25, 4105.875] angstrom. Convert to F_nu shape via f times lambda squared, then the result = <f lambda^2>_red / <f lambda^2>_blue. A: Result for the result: 1.4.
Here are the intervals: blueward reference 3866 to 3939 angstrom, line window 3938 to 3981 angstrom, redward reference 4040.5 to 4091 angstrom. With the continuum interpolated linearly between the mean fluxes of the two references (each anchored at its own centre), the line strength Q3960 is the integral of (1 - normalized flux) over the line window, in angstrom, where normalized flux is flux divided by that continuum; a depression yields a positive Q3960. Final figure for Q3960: 6.4 angstrom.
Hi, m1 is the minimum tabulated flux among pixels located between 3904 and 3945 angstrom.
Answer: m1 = 14.3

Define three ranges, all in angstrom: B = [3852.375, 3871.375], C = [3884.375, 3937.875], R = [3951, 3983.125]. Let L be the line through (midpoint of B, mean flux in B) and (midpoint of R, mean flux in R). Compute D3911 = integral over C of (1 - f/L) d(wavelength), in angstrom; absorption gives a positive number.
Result 6.2 angstrom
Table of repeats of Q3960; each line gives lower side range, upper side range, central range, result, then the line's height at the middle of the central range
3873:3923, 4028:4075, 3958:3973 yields 6.2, 83.3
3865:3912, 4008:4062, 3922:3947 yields 9.3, 82.1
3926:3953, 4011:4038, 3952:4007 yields -1.8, 73.4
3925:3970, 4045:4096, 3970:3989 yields -3.2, 65.7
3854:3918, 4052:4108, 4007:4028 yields -2.6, 85.6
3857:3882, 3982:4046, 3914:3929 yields 2.2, 84.9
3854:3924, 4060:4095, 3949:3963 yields 0.9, 82.2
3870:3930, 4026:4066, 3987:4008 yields -0.8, 86.7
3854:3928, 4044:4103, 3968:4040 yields -1.7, 85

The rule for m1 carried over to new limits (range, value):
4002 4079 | 75.5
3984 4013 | 81.5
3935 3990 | 17.5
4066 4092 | 82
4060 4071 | 80.4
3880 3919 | 47.3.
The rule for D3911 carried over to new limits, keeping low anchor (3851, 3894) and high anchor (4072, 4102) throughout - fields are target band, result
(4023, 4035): -1.0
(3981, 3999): -1.0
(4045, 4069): -0.5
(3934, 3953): 4.5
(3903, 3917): -0.2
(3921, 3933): 3.9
